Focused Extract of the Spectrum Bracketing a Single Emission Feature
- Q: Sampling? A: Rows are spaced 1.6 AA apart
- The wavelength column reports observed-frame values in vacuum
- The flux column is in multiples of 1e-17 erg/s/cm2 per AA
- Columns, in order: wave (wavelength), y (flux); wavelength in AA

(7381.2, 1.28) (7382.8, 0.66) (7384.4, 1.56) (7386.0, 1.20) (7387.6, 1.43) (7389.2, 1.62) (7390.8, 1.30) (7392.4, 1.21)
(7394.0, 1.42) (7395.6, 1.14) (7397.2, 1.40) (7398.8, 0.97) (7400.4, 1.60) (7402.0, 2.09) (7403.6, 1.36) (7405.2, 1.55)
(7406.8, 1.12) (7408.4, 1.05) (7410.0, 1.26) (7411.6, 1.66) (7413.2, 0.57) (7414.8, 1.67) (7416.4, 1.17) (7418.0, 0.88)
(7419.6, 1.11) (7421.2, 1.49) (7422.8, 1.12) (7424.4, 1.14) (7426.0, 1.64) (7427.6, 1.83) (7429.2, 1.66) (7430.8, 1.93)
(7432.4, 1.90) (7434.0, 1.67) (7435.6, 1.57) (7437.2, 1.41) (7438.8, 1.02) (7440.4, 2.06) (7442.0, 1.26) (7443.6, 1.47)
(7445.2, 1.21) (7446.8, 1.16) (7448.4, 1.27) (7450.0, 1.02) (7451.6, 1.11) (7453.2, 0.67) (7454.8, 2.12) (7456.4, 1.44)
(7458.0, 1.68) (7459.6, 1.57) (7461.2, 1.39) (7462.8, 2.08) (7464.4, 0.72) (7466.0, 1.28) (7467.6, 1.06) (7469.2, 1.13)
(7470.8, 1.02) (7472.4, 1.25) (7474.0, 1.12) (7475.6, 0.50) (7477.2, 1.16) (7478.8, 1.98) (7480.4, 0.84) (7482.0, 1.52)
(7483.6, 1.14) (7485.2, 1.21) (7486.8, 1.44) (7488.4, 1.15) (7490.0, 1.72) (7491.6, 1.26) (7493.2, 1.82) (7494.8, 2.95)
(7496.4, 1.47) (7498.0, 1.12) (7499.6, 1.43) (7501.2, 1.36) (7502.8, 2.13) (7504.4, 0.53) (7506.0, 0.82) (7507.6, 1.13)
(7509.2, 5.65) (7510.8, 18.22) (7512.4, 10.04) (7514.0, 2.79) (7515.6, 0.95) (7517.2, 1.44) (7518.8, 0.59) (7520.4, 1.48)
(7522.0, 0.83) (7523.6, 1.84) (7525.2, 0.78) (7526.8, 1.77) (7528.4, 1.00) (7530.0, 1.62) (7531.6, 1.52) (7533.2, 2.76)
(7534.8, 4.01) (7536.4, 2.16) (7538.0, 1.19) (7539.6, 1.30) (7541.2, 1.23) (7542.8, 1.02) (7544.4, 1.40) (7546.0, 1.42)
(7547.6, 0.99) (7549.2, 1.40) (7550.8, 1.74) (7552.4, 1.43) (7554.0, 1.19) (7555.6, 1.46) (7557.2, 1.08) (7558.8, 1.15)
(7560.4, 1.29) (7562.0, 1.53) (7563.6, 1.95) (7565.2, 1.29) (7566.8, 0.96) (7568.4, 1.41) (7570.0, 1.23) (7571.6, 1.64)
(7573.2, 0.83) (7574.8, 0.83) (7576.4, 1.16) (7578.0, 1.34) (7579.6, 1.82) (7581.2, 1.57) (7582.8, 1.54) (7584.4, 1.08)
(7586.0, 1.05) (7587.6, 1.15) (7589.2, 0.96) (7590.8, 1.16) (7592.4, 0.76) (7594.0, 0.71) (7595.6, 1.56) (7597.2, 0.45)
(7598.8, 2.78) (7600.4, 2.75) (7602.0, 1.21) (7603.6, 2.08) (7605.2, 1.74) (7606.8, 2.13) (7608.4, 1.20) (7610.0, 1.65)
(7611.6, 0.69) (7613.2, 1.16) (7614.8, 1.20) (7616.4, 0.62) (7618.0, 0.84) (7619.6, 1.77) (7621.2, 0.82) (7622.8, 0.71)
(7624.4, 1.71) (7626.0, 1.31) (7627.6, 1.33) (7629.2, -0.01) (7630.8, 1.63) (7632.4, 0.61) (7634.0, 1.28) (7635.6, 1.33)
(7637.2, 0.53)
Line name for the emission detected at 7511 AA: H-alpha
